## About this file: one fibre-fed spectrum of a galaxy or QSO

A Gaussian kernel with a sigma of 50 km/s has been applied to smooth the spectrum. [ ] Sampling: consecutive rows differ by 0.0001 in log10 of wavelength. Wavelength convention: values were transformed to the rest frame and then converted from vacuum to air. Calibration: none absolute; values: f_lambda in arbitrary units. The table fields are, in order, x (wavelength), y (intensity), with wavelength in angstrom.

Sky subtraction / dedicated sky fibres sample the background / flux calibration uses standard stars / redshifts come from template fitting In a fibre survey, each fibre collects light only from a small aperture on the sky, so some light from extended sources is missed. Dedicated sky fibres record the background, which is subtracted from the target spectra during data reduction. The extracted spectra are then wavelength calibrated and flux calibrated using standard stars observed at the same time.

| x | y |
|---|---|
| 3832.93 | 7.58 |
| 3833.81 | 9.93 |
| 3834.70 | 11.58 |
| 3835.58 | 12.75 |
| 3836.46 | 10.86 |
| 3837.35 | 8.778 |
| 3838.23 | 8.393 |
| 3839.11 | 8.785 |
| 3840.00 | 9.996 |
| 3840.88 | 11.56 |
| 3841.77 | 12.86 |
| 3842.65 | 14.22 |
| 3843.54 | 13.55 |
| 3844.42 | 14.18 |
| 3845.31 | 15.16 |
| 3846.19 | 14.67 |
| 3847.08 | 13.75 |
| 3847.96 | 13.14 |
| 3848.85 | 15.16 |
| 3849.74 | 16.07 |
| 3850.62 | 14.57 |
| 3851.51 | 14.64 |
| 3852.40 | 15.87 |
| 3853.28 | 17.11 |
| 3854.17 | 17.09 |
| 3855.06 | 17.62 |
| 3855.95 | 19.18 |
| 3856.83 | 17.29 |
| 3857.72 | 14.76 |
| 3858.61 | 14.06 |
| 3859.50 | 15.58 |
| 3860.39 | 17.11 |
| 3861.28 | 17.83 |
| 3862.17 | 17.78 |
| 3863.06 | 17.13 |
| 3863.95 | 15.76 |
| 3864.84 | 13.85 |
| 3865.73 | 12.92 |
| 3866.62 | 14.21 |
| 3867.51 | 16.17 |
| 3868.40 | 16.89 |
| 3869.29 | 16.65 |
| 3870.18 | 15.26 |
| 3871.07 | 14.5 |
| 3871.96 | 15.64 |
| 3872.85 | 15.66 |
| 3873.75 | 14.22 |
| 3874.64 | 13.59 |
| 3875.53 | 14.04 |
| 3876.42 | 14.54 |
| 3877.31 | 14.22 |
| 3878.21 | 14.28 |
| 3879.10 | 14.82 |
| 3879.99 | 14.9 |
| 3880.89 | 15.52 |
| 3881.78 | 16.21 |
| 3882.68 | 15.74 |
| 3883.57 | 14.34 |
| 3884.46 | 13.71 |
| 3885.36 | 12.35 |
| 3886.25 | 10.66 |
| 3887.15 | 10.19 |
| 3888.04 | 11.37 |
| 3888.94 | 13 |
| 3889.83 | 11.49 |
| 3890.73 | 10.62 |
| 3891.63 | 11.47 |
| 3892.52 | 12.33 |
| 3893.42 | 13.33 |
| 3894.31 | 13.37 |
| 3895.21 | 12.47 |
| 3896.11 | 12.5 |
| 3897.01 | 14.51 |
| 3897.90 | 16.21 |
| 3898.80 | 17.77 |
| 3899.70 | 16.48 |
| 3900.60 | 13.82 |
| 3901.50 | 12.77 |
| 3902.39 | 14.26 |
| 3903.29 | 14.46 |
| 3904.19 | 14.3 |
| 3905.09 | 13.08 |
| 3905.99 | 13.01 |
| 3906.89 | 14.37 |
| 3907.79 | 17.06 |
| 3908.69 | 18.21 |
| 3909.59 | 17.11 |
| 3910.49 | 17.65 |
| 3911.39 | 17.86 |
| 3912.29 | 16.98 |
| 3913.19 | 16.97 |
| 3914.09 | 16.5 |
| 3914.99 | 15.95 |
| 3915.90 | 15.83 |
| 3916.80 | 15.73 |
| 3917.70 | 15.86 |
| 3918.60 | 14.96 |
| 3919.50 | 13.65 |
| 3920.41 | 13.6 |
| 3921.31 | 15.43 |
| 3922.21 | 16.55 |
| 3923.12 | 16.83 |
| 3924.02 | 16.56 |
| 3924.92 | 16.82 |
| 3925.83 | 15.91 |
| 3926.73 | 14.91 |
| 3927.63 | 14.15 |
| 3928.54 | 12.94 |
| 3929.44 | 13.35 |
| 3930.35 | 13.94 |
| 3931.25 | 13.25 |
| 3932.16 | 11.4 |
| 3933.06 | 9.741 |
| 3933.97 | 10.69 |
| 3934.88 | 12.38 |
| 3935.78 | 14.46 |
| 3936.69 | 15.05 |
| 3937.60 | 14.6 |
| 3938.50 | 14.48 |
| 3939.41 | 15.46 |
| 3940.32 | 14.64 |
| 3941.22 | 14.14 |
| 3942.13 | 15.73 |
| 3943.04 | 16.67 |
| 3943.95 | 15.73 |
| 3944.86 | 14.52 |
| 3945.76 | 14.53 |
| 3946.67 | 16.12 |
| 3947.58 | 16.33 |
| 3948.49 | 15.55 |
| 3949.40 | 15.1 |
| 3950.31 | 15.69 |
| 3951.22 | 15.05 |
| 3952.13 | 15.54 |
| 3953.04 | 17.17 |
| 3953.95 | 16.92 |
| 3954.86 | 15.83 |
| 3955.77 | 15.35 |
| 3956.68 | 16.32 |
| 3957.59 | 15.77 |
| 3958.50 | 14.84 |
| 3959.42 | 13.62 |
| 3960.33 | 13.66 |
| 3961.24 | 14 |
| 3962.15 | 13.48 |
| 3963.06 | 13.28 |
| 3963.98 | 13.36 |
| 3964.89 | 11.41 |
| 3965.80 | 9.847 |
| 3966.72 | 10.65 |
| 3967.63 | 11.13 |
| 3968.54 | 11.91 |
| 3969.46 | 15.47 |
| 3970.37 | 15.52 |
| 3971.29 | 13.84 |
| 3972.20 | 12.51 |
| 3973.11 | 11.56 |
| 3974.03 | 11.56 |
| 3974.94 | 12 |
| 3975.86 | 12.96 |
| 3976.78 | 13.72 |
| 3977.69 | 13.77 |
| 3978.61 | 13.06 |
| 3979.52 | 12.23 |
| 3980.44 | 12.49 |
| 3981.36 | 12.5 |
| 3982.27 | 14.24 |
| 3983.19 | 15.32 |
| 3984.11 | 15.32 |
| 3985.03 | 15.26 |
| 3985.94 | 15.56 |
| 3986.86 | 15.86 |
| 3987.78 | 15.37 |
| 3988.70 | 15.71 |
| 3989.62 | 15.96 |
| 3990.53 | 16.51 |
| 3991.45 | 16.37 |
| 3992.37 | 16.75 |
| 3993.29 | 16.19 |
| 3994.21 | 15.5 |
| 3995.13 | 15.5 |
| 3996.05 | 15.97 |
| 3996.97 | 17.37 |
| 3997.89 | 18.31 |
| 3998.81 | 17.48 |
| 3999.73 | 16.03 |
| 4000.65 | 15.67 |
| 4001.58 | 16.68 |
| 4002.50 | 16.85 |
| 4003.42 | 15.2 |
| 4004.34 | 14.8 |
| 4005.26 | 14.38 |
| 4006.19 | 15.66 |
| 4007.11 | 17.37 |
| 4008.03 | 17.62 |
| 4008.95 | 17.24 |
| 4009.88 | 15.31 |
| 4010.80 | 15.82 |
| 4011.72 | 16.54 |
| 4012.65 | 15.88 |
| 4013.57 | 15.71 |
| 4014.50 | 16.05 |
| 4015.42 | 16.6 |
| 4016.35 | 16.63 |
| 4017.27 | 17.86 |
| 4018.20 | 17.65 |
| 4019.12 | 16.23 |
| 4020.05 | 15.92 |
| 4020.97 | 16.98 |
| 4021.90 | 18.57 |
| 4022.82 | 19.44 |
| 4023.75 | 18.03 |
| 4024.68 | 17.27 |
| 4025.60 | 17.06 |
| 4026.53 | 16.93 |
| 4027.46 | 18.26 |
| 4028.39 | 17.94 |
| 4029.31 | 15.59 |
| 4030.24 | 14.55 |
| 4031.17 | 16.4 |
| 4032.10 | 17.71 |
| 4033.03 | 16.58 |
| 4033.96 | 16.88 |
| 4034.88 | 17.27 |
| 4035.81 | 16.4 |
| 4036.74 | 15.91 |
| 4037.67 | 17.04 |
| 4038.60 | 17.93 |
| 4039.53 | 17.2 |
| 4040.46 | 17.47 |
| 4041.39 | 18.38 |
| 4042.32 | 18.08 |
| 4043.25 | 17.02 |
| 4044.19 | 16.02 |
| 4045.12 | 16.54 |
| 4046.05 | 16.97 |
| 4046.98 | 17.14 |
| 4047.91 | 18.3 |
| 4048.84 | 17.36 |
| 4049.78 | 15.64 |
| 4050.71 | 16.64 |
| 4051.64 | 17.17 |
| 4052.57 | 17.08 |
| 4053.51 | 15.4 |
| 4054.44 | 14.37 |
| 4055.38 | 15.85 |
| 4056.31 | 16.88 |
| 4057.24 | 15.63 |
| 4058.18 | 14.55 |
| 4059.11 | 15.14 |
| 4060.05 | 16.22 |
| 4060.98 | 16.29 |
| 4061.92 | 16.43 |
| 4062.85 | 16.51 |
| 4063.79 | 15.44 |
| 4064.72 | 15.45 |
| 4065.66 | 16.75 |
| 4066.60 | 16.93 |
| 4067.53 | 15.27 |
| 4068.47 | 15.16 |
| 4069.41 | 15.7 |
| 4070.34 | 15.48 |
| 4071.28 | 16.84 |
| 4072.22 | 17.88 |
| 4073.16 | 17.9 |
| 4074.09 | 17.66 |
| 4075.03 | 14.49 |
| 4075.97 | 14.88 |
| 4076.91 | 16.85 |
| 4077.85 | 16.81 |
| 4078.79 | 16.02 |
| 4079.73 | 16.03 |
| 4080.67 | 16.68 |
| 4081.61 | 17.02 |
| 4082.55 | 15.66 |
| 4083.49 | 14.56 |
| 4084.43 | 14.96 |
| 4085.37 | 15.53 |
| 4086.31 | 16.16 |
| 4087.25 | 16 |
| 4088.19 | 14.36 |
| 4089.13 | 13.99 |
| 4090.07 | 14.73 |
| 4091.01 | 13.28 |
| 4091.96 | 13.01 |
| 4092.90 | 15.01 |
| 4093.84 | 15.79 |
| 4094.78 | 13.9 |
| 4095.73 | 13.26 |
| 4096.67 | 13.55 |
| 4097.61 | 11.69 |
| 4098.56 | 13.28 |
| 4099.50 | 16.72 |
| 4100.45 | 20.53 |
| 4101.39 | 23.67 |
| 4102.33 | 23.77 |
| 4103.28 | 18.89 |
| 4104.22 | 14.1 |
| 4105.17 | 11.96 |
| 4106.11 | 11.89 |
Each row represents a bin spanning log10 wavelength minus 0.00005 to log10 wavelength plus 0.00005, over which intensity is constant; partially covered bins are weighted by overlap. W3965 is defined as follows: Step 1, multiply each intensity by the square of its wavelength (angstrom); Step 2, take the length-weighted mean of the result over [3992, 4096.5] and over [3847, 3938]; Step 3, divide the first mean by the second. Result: 1.19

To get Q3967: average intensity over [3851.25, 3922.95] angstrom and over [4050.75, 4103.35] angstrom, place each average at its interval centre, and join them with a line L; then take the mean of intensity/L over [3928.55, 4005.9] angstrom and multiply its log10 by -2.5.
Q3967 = 0.063 mag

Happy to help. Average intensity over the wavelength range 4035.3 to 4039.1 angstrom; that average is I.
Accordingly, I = 16.8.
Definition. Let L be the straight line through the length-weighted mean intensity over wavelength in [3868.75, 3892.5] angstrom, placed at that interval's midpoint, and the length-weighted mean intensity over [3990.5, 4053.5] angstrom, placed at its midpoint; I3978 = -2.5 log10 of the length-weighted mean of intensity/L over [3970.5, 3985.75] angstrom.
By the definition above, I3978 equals 0.18 mag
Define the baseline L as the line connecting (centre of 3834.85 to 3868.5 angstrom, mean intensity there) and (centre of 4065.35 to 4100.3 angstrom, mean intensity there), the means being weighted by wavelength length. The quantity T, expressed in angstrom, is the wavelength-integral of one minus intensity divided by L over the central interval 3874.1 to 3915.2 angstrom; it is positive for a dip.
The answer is 0.8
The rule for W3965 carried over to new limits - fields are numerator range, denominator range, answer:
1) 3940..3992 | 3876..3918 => 1.03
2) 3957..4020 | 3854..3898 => 1.09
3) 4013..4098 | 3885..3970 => 1.20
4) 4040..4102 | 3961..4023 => 1.11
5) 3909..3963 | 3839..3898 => 1.08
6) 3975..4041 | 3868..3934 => 1.17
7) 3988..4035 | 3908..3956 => 1.14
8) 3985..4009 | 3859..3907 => 1.20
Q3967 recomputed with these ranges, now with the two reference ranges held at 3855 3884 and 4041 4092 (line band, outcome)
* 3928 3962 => 0.08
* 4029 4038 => -0.03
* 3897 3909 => 0.04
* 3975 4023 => 0.01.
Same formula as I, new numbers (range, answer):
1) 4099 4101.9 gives 20.3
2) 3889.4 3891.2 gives 11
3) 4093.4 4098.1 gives 13.6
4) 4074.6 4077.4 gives 15.4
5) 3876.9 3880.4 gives 14.6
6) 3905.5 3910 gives 15.9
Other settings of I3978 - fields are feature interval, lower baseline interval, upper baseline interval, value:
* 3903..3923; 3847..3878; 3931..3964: -0.05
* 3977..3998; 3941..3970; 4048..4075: -0.01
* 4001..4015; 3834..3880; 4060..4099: -0.06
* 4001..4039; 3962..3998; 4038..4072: -0.09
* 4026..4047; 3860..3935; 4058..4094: -0.10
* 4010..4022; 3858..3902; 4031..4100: -0.07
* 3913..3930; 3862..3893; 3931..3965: -0.07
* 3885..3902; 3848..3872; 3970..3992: 0.18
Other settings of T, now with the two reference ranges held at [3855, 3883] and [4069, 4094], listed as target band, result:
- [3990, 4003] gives -0.74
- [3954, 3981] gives 3.92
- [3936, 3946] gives 0.34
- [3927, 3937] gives 1.74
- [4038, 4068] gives -1.62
